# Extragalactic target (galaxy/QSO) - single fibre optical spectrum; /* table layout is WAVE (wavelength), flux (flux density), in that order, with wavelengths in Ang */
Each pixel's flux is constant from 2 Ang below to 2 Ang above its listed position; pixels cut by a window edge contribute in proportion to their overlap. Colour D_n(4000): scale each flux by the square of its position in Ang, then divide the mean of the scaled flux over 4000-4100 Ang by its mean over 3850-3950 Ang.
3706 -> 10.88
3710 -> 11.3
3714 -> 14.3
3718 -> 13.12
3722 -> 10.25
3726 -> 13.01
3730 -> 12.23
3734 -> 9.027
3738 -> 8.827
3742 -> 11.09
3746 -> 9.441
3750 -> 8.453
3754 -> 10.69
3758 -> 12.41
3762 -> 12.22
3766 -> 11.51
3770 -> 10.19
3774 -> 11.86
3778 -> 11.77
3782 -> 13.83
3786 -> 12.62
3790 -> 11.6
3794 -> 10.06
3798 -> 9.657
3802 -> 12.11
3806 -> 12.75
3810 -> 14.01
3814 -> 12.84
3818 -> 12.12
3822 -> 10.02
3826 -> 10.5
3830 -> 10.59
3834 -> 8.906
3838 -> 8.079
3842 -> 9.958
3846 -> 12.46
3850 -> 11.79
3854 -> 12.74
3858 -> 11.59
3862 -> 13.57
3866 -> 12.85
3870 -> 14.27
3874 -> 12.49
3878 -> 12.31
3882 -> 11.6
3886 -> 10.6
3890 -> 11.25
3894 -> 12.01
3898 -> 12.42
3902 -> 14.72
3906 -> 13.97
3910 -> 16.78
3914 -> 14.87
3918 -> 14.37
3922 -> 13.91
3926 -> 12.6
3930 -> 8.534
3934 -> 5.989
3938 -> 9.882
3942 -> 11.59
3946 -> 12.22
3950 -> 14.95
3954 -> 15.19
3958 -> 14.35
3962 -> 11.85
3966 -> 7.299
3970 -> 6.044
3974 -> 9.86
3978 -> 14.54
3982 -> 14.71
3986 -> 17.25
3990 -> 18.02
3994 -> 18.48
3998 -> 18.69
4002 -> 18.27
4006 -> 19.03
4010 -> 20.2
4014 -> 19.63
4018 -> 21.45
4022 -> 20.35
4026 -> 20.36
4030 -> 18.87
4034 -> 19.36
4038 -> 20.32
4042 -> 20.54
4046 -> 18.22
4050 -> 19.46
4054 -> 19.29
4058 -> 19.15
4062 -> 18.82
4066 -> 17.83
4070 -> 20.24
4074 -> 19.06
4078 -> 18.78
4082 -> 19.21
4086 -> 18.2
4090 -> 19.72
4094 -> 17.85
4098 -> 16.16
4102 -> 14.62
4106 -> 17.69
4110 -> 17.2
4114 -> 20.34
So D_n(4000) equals 1.7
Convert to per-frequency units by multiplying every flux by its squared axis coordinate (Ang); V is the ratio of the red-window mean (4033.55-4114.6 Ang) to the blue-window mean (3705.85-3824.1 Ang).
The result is 1.90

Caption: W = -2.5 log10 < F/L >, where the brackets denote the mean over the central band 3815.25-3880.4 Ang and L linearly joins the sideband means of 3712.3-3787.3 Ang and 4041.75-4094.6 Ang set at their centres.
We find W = 0.19 mag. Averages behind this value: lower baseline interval 11.4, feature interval 11.5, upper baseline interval 19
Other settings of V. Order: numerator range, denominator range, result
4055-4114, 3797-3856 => 1.85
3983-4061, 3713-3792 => 1.94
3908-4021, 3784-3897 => 1.32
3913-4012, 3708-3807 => 1.34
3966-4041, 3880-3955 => 1.45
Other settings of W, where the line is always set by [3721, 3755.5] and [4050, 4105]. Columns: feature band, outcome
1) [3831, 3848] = 0.28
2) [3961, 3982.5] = 0.46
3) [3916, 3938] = 0.32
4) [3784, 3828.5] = 0.03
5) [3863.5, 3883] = 0.06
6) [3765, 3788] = -0.07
